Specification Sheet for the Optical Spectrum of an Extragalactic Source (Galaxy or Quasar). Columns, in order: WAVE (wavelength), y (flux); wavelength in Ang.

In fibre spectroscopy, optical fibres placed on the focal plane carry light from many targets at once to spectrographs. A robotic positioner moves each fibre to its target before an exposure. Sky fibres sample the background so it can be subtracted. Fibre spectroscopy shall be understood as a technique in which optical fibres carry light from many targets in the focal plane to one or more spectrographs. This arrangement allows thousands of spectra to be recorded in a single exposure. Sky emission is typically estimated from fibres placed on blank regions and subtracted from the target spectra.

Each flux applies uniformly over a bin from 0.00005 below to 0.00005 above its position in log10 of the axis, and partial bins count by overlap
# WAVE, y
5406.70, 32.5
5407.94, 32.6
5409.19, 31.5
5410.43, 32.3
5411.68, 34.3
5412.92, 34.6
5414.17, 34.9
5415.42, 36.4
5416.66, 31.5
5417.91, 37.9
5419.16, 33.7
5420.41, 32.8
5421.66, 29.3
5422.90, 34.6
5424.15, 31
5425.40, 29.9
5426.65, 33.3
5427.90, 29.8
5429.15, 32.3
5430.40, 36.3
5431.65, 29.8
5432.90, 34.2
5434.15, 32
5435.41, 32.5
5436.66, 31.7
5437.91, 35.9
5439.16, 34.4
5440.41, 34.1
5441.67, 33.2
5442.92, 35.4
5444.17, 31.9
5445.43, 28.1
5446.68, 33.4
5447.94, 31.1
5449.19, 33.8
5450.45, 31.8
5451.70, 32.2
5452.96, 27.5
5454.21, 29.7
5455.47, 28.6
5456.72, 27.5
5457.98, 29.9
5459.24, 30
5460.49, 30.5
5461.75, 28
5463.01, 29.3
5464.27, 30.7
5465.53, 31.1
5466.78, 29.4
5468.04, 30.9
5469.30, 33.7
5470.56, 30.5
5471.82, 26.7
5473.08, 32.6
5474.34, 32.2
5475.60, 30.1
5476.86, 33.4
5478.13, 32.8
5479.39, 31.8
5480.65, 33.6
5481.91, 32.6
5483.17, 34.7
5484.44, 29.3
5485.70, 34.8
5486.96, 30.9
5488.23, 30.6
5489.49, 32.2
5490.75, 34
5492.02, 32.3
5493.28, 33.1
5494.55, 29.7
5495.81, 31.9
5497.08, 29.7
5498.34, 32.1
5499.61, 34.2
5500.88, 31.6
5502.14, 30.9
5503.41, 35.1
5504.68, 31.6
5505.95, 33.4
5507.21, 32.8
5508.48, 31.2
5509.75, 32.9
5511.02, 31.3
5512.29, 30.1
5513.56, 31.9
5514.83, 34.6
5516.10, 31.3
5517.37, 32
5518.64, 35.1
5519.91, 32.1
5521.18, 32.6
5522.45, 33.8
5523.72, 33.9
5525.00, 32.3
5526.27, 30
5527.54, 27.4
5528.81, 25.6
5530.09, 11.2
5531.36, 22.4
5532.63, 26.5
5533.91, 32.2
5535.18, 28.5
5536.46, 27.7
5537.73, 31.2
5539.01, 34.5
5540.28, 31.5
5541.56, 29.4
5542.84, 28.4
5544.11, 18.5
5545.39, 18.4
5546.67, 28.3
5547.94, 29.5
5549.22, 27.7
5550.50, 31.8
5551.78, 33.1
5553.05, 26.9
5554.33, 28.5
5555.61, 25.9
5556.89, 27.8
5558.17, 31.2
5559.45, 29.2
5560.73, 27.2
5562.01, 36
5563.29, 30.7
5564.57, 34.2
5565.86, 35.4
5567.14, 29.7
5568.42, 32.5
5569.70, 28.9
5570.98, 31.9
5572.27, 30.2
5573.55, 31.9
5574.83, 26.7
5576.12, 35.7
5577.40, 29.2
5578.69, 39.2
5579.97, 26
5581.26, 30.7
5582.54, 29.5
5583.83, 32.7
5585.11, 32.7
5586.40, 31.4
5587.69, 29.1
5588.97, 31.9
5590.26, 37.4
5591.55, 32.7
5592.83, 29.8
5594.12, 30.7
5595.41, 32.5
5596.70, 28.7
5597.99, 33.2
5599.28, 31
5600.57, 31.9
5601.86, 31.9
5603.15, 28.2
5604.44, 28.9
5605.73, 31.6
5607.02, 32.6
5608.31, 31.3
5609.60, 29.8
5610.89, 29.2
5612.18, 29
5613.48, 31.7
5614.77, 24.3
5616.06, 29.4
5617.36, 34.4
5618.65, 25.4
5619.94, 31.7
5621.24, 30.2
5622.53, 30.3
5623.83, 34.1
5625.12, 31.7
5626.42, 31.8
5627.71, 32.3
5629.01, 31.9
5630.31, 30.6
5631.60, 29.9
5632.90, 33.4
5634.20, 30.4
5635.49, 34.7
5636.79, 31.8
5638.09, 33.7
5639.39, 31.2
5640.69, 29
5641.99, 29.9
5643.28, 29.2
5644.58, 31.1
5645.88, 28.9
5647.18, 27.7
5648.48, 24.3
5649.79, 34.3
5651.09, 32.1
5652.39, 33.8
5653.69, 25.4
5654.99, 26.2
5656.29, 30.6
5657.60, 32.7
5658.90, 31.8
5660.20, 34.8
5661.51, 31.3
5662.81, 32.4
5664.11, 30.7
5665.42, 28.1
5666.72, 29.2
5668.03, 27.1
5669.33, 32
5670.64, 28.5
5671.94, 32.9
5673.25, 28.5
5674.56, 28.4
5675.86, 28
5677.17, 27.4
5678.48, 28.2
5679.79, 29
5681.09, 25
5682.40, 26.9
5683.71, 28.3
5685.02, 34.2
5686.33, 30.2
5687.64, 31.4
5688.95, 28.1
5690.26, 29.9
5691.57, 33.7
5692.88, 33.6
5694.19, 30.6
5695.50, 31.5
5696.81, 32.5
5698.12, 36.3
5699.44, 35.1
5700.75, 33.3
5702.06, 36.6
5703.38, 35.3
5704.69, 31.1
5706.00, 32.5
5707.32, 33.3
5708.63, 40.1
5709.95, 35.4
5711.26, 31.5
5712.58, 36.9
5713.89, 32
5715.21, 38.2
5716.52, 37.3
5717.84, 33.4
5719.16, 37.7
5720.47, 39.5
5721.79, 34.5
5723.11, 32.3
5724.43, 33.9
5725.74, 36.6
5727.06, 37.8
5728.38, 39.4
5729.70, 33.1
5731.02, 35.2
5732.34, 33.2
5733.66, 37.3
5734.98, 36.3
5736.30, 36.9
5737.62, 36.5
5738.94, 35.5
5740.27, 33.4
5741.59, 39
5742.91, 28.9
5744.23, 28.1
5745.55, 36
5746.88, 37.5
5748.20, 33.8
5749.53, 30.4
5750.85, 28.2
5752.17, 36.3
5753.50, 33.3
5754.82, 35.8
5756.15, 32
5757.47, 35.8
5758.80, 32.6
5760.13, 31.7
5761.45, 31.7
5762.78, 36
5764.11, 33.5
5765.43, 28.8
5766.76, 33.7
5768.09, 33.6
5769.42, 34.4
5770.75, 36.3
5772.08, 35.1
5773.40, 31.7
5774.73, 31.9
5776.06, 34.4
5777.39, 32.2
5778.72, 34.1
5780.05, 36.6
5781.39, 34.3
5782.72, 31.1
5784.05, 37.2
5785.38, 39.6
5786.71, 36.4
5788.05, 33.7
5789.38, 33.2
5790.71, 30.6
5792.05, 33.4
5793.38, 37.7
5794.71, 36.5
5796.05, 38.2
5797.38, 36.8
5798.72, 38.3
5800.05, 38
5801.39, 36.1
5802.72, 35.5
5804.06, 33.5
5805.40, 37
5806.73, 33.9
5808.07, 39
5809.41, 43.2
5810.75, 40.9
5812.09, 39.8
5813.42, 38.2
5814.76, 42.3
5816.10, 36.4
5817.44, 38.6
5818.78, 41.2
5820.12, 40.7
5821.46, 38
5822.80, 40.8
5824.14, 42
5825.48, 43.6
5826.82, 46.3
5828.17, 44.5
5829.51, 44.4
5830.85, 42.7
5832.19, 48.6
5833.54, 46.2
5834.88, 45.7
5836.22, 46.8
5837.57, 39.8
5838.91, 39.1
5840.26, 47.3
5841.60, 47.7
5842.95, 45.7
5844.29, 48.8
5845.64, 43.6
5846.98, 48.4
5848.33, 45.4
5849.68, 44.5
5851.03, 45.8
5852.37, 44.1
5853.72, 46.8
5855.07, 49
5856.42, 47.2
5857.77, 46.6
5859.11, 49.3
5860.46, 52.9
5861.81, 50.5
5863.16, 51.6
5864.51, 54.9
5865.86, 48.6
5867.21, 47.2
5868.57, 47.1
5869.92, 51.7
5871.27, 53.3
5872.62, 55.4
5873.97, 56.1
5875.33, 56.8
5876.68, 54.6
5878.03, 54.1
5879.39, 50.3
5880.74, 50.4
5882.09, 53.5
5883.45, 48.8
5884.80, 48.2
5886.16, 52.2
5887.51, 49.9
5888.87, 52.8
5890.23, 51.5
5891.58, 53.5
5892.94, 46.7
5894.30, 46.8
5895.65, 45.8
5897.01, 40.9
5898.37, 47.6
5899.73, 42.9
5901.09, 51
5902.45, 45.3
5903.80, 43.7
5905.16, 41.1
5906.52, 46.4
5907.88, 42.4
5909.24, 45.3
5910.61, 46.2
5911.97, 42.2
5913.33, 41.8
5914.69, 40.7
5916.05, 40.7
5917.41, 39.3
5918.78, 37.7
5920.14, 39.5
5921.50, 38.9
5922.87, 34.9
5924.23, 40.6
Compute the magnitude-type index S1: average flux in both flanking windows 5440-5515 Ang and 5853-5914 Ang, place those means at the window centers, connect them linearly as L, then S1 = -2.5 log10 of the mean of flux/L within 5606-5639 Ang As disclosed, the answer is 0.21 mag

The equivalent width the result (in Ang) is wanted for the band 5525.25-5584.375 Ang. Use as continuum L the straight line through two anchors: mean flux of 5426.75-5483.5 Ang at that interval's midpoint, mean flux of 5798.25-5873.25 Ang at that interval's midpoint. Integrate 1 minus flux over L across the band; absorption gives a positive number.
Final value 9.7 Ang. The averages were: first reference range 31.6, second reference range 44.2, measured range 29.2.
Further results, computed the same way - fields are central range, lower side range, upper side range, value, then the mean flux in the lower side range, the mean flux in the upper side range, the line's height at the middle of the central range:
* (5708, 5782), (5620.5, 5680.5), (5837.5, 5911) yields 6.7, 30.5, 48.4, 38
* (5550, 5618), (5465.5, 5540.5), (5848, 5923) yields 7.3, 31.2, 47.5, 34.6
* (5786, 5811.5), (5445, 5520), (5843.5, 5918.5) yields 4.7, 31.5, 48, 44.6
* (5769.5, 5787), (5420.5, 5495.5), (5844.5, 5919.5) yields 3.7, 31.7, 47.8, 43.9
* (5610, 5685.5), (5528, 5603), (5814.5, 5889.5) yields 10.0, 29.8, 47.3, 34.8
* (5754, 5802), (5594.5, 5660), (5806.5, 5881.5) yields 8.0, 30.7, 46.1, 41.4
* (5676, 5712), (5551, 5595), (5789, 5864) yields 4.6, 31.1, 42.3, 36.4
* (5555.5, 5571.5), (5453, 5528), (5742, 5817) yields 0.7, 31.6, 34.9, 32.4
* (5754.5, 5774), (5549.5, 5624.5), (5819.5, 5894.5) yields 4.0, 30.8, 48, 42.1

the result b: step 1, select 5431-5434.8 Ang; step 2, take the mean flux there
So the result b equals 32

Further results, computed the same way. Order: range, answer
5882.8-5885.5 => 48.5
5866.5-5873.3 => 50.9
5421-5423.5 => 32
